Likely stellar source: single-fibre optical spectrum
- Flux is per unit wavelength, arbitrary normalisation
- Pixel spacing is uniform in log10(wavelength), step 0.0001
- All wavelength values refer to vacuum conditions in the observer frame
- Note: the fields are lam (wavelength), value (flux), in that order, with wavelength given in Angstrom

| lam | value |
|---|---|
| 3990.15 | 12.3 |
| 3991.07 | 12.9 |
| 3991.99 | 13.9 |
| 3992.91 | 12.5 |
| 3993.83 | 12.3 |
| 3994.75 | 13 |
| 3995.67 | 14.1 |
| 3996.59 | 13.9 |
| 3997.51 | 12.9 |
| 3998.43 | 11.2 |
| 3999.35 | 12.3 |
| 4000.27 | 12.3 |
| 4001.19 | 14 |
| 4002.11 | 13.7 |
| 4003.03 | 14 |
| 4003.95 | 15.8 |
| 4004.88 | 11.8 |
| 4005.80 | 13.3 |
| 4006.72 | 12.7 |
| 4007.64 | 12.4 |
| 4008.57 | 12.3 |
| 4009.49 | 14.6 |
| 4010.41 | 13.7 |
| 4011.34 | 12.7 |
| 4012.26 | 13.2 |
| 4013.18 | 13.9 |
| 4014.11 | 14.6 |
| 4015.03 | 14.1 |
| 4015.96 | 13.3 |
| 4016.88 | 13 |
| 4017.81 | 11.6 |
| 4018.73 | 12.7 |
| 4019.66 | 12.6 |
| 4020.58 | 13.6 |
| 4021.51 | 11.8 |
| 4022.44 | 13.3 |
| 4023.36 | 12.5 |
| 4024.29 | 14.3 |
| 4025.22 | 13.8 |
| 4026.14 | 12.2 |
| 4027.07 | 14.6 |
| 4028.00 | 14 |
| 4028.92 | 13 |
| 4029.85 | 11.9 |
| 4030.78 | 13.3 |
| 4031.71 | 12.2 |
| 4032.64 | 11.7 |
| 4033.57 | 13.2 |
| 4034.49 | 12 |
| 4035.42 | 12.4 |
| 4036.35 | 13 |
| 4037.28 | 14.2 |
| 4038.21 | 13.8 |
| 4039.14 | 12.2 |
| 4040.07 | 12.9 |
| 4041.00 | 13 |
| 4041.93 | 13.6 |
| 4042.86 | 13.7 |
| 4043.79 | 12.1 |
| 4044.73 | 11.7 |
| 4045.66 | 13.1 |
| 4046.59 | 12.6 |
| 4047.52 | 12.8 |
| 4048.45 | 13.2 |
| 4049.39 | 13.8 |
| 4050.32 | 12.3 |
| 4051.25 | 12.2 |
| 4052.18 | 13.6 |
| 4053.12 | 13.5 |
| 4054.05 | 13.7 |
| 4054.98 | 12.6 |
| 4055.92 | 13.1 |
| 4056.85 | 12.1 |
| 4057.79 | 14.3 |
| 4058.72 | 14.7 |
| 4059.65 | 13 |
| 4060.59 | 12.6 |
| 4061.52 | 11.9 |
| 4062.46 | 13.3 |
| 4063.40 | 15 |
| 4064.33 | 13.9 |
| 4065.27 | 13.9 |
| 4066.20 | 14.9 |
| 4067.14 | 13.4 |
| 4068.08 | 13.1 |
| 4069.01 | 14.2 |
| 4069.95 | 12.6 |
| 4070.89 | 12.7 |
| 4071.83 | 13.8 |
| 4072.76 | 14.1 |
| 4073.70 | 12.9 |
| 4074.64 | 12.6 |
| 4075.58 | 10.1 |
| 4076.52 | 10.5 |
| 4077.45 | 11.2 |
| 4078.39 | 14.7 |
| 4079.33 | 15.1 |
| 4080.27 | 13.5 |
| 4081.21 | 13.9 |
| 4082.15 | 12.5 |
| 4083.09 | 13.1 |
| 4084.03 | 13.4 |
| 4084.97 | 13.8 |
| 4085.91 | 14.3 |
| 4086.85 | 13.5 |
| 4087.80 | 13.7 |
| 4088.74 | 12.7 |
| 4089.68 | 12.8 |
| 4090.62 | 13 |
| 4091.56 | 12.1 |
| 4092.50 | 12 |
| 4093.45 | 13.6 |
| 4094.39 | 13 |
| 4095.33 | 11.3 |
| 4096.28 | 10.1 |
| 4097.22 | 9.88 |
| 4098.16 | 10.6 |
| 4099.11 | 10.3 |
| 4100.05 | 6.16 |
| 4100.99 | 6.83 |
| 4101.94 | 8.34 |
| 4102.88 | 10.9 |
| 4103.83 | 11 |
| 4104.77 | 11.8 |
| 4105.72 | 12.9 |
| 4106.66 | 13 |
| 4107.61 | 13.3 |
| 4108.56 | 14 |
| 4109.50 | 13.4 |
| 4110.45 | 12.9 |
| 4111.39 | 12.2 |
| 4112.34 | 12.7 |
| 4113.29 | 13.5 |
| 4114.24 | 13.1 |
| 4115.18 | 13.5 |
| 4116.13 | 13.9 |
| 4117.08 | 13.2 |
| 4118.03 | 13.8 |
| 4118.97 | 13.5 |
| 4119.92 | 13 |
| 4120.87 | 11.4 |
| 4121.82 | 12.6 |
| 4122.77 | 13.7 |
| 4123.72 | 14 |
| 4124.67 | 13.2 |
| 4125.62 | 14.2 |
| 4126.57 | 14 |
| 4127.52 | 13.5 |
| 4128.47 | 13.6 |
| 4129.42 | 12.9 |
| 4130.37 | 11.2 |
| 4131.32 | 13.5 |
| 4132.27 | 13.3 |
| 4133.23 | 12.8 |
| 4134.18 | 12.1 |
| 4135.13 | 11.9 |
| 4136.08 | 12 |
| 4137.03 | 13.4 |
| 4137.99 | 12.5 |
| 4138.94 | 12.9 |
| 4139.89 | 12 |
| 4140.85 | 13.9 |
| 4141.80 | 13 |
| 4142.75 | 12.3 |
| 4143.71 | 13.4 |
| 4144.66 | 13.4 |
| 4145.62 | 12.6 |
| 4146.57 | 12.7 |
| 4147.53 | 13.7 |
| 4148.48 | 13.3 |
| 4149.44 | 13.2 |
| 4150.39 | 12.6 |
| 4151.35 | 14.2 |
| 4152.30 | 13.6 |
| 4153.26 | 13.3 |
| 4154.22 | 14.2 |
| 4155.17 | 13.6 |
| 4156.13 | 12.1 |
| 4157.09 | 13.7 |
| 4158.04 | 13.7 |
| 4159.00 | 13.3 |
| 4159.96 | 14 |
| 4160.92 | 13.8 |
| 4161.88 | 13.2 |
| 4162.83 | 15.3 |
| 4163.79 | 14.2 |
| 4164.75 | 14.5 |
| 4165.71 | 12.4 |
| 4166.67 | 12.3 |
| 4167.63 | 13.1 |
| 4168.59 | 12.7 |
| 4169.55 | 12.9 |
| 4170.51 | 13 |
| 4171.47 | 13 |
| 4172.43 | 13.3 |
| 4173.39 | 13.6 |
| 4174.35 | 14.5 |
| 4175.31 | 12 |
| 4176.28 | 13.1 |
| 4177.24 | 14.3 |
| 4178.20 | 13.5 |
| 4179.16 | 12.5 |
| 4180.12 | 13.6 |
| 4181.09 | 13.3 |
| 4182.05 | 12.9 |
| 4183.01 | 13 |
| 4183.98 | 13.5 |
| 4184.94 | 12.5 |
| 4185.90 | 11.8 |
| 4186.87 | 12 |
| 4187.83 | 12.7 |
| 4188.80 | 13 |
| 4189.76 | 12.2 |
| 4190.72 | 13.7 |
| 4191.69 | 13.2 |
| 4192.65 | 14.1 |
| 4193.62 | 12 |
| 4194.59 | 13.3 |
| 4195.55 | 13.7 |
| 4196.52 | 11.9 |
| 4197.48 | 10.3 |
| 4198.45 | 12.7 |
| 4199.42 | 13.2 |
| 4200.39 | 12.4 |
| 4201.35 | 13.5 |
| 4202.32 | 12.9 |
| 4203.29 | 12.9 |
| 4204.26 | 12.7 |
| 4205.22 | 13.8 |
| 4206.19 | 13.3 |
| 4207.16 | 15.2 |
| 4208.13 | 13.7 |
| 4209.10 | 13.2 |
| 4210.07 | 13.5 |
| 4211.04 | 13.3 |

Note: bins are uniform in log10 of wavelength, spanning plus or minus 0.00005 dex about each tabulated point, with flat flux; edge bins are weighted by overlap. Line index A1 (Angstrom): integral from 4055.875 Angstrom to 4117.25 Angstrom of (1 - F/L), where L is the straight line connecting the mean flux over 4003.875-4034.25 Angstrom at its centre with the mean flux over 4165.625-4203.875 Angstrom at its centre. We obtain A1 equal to 1.91 Angstrom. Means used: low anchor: 13.1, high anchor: 12.9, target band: 12.6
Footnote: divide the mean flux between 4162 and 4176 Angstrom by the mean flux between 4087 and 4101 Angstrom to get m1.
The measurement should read 1.17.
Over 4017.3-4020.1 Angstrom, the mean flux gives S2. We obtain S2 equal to 12.3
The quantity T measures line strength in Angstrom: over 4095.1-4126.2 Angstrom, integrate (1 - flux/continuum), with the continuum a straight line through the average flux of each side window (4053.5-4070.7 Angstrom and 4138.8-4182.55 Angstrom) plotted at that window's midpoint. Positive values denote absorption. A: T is 3.0 Angstrom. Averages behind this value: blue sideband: 13.4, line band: 12.1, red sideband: 13.3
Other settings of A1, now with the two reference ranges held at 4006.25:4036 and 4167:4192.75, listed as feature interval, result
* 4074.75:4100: 1.3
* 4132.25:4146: 0.3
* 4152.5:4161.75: -0.3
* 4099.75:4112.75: 1.6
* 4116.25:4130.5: -0.2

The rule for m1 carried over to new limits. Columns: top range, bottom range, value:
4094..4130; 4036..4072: 0.93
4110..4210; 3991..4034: 1.00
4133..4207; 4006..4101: 1.02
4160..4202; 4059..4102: 1.04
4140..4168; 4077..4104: 1.12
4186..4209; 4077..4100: 1.03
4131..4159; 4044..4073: 0.99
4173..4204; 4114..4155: 0.98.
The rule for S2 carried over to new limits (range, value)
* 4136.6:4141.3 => 12.9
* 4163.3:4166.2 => 13.7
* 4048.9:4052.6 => 13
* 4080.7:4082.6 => 13.2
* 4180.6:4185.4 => 13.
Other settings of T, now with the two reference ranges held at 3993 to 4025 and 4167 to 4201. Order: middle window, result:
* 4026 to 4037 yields 0.2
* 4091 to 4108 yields 2.7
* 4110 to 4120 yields -0.2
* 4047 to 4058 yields 0.0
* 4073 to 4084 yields 0.2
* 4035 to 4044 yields 0.0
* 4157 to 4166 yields -0.6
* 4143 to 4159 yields -0.4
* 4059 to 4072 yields -0.4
